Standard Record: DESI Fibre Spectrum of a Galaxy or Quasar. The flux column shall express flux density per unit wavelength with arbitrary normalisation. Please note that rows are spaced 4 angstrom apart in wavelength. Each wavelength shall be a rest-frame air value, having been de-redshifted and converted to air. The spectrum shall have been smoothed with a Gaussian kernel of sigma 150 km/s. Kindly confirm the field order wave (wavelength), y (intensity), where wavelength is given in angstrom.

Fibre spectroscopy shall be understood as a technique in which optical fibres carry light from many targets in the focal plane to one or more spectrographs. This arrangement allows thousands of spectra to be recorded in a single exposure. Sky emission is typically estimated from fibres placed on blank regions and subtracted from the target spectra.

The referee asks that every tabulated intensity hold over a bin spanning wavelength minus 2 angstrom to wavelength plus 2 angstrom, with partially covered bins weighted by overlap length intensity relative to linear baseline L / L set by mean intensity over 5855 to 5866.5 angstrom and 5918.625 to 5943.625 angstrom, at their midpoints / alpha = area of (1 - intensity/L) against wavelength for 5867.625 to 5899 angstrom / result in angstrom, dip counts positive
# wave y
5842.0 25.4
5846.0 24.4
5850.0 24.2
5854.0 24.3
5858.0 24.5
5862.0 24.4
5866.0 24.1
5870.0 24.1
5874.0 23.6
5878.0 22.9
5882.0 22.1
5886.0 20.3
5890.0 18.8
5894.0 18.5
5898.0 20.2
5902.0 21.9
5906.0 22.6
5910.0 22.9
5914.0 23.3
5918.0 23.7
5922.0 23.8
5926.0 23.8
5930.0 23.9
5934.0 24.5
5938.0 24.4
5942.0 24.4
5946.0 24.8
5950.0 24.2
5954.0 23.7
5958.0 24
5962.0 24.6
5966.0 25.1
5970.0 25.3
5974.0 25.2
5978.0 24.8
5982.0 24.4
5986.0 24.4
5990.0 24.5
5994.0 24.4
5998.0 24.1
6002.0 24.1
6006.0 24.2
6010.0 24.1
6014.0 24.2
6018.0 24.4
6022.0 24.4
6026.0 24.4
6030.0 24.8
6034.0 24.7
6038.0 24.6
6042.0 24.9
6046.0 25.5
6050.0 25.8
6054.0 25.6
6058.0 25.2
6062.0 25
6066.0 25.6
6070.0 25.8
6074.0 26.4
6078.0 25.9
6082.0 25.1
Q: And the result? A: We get 3.7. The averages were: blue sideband 24.4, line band 21.4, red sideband 24.1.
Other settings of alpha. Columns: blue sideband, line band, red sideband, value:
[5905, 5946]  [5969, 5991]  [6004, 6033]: -0.6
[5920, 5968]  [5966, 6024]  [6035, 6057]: 0.6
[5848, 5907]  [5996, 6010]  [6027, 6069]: 0.2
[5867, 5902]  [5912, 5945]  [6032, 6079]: -2.3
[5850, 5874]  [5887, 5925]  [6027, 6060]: 4.2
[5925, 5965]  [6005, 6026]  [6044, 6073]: 0.6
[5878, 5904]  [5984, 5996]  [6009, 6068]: -0.5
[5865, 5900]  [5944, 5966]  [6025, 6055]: -1.1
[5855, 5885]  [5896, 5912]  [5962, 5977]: 1.5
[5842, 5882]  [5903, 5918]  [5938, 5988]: 0.8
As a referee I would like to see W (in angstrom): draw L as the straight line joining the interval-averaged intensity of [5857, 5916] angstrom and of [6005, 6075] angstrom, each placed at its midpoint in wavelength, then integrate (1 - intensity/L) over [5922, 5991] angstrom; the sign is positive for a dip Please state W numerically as -2.8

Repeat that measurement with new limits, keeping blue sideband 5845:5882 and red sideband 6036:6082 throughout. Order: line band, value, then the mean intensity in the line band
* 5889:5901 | 2.36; 19.4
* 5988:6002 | 0.37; 24.3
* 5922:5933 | 0.24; 23.9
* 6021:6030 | 0.26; 24.5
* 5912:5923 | 0.35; 23.6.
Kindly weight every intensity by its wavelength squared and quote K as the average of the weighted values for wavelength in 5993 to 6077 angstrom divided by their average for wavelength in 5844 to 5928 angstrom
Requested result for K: 1.15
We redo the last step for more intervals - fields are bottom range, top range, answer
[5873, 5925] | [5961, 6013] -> 1.15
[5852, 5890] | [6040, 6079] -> 1.18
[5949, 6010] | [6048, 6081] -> 1.08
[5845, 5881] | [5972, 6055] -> 1.08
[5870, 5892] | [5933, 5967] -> 1.15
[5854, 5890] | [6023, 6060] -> 1.15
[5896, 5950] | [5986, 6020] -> 1.06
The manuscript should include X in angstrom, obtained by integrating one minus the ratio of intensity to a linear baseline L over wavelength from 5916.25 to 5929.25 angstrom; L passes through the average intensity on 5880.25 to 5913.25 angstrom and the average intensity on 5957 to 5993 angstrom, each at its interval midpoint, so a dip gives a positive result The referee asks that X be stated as -0.91 angstrom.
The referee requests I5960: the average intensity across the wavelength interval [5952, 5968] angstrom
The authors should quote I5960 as 24.4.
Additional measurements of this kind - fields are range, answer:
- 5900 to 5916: 22.7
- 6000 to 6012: 24.1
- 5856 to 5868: 24.3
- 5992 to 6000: 24.2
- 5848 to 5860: 24.3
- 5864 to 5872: 24.1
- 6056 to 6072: 25.4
